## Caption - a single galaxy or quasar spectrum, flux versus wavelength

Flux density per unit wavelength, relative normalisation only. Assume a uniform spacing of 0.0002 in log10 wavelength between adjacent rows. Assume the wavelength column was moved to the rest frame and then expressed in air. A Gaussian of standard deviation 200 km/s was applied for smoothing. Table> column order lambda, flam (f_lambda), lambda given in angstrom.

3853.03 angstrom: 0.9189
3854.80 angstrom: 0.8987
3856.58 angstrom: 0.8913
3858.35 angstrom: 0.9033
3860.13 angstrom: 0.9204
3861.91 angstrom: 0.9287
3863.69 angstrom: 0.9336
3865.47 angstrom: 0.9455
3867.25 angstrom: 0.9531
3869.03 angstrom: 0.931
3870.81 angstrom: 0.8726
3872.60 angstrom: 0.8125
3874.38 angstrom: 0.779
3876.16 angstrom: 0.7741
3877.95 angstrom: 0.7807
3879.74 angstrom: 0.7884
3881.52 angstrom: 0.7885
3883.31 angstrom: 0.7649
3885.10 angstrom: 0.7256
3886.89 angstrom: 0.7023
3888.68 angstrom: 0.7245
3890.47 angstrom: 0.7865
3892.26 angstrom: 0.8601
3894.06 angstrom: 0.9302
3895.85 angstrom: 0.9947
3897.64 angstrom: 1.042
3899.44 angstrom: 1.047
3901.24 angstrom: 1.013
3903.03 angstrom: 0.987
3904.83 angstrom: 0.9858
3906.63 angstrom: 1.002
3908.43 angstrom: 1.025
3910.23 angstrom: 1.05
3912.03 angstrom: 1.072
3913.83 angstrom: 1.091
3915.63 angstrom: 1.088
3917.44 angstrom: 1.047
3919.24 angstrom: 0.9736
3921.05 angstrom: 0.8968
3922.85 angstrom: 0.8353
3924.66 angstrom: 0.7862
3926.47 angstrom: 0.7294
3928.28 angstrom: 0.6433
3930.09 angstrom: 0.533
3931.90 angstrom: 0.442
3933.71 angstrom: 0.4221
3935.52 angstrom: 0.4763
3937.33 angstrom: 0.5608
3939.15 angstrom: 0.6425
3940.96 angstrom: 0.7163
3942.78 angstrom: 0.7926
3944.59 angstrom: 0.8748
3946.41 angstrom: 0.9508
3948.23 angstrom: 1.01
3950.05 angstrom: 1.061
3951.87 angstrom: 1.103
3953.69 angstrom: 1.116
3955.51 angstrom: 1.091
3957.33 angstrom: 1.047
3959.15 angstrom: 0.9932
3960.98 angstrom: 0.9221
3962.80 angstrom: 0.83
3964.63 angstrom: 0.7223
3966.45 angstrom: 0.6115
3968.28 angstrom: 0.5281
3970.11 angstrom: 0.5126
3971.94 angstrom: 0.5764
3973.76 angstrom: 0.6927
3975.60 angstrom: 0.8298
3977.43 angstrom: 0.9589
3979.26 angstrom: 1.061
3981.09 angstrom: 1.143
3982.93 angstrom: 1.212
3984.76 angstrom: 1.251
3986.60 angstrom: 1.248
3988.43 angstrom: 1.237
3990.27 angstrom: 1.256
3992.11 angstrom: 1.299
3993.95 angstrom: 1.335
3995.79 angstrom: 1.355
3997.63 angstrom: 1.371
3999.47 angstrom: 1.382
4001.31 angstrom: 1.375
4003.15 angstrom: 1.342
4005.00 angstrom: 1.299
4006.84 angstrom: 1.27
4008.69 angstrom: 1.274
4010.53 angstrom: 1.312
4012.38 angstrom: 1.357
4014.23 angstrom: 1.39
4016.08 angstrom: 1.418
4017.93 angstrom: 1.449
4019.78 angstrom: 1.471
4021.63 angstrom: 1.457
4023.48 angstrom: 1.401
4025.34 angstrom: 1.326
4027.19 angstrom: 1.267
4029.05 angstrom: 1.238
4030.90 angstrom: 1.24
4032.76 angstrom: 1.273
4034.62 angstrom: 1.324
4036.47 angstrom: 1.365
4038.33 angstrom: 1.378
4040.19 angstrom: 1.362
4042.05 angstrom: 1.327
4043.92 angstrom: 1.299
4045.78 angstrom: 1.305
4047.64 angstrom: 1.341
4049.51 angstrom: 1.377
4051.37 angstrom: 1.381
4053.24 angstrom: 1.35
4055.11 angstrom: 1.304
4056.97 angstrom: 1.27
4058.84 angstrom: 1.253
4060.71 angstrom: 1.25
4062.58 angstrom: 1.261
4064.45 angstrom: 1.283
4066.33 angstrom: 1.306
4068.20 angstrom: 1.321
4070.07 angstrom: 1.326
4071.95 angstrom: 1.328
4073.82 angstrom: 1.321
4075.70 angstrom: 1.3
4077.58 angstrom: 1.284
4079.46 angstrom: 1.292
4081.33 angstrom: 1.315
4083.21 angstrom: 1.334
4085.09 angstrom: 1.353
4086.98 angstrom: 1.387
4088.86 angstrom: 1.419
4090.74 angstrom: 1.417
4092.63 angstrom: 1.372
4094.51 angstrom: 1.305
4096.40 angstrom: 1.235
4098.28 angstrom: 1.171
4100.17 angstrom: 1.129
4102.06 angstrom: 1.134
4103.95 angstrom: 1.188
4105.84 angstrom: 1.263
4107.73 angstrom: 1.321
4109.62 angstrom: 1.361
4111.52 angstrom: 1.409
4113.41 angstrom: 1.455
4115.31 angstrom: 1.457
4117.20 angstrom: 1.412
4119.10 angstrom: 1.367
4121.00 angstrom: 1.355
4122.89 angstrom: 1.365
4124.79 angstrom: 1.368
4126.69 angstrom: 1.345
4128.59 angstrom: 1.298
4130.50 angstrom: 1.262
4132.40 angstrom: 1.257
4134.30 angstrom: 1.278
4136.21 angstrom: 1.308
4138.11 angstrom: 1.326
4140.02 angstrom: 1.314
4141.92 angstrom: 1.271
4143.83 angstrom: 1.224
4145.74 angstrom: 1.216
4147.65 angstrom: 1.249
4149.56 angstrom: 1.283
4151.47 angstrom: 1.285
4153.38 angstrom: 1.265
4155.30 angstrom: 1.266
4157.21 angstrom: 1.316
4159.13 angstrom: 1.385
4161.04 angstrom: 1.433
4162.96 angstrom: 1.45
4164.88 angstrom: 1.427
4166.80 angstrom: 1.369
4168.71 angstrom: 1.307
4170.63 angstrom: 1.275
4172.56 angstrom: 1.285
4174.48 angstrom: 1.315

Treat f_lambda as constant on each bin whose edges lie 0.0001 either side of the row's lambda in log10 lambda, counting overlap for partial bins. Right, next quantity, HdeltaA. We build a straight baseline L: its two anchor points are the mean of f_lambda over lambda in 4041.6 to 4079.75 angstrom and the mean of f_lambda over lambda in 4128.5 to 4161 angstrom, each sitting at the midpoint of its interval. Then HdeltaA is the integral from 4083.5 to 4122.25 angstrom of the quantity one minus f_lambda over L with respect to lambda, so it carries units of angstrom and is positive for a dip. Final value -0.9 angstrom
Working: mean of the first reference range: 1.31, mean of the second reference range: 1.29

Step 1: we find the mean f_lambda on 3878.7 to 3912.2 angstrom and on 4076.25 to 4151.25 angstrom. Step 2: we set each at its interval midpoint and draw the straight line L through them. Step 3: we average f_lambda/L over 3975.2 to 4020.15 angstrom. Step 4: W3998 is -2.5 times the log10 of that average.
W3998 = -0.17 mag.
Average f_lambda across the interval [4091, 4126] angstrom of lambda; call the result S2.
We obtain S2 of 1.32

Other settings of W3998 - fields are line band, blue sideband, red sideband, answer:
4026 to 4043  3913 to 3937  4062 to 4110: -0.16 mag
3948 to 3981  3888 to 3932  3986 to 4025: 0.30 mag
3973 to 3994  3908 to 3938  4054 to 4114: -0.13 mag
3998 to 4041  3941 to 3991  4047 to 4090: -0.18 mag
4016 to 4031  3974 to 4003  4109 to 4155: -0.11 mag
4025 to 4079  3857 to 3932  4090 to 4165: -0.12 mag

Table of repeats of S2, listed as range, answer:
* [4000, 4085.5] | 1.33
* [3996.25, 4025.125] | 1.37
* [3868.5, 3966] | 0.862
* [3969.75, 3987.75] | 0.966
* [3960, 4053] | 1.2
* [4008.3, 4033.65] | 1.35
